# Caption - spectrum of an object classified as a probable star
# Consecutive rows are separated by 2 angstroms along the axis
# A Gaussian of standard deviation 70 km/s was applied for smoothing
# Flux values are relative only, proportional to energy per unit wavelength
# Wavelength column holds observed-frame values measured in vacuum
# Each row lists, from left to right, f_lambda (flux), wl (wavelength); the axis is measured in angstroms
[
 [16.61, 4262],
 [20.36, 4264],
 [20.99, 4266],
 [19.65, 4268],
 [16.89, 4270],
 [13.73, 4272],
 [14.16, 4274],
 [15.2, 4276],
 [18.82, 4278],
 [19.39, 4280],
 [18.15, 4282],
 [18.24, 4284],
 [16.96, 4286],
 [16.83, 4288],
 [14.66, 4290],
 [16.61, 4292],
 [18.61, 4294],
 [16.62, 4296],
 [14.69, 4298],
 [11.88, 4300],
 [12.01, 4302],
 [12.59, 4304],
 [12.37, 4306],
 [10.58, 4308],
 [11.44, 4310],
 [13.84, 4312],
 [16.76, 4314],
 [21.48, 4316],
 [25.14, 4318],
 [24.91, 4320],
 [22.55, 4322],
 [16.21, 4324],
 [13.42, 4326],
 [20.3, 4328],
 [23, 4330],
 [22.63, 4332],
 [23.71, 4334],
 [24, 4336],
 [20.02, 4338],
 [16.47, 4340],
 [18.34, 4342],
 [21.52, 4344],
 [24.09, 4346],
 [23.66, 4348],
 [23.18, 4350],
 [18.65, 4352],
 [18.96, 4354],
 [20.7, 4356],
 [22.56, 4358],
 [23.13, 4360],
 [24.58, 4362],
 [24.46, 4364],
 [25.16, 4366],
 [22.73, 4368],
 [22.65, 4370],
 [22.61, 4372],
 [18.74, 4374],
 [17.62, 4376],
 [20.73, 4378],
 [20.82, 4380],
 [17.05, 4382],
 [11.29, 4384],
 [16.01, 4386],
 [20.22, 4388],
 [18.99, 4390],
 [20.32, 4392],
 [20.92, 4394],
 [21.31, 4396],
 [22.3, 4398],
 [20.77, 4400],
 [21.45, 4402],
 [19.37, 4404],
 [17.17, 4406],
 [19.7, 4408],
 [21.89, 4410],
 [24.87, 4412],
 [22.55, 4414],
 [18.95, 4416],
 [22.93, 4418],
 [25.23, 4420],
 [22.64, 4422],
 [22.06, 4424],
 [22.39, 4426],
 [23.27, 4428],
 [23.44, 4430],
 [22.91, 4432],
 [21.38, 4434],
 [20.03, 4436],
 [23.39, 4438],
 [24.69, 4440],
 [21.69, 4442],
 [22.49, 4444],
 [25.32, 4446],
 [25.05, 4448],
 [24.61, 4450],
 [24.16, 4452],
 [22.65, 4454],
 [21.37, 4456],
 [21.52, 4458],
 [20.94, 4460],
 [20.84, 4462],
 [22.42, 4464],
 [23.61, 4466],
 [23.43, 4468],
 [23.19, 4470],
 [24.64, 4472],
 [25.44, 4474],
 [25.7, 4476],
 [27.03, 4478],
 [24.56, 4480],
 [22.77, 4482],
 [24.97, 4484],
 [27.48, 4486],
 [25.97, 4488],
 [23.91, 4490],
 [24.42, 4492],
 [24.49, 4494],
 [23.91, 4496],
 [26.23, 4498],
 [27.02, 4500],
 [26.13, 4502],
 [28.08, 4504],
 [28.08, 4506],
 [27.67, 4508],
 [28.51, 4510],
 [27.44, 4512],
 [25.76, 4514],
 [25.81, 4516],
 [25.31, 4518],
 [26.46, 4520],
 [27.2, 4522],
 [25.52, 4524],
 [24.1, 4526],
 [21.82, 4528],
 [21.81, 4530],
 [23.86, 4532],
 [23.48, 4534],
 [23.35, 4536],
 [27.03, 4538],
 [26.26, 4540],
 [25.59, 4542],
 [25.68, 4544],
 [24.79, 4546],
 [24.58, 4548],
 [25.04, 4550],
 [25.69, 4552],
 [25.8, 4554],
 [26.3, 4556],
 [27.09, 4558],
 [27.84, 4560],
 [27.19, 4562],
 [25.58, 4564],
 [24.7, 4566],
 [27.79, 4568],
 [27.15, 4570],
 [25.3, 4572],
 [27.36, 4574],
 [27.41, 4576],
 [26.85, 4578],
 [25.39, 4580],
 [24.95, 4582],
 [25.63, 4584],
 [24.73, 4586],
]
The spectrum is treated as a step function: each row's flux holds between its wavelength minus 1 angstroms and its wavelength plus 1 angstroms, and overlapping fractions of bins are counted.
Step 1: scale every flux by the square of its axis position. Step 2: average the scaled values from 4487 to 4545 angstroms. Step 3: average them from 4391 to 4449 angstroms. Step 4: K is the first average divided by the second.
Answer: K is 1.21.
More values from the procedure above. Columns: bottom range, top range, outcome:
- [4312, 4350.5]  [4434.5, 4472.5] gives 1.16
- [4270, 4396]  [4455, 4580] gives 1.46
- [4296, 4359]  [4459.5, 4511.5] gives 1.44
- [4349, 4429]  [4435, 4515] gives 1.21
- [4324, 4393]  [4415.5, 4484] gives 1.17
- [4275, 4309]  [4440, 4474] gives 1.61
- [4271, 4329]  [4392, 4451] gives 1.42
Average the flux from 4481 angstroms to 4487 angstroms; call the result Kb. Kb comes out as 25.1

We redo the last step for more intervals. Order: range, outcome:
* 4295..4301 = 14.4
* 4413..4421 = 22.4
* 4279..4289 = 17.9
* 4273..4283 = 17.1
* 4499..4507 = 27.3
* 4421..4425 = 22.4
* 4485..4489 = 26.7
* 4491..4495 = 24.5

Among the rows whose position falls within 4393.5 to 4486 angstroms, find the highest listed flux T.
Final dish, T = 27.48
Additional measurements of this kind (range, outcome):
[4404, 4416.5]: 24.87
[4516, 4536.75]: 27.2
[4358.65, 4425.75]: 25.23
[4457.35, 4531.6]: 28.51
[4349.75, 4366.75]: 25.16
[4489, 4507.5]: 28.08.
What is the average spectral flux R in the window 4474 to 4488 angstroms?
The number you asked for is 25.5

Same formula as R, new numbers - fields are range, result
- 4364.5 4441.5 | 21.1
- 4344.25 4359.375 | 21.7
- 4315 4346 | 21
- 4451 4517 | 24.9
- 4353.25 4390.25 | 20.5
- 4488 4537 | 25.4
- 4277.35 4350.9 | 18.3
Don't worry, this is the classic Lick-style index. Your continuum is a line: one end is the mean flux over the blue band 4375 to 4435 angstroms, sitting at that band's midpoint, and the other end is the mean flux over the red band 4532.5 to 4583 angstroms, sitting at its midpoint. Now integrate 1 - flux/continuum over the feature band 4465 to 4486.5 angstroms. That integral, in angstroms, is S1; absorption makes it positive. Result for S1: -1.5 angstroms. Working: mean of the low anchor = 20.7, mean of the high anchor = 25.9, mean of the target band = 24.7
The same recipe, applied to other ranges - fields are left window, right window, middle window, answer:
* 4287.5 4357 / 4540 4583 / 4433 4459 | -0.68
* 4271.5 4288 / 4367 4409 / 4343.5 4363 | -3.47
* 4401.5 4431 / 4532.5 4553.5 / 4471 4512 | -3.57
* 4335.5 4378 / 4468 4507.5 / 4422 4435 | 0.61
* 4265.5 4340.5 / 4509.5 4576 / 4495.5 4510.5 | -1.65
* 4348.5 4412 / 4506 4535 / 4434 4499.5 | -0.65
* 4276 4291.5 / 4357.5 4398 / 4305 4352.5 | -1.34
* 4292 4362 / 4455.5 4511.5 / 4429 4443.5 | 0.34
